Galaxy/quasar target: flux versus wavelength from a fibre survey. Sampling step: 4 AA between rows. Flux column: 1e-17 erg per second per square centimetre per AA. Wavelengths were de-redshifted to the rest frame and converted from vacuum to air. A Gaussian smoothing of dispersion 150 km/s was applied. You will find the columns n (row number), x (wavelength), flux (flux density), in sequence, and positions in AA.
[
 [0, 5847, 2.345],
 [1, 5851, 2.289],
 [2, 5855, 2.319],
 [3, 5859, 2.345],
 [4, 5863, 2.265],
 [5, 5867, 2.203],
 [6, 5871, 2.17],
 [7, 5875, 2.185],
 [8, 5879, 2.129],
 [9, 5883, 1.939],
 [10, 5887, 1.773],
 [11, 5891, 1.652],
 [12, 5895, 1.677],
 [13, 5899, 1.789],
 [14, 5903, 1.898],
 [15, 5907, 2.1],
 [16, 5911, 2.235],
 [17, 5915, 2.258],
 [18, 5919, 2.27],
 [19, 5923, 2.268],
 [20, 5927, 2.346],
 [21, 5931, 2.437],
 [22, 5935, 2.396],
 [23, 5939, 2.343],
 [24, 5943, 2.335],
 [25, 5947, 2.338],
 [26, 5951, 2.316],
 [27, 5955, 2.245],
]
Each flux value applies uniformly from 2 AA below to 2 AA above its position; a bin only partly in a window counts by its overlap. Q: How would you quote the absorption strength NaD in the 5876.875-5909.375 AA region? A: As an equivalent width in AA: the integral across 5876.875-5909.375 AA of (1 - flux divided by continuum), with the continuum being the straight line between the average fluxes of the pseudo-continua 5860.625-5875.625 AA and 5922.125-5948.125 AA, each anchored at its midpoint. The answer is 5.6 AA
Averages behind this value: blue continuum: 2.21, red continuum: 2.36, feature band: 1.88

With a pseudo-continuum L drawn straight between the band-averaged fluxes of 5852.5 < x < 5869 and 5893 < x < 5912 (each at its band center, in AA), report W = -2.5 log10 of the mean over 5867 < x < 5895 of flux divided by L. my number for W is 0.08 mag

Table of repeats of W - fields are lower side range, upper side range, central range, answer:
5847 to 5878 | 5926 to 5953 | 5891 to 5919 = 0.16 mag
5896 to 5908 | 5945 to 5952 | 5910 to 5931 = -0.11 mag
